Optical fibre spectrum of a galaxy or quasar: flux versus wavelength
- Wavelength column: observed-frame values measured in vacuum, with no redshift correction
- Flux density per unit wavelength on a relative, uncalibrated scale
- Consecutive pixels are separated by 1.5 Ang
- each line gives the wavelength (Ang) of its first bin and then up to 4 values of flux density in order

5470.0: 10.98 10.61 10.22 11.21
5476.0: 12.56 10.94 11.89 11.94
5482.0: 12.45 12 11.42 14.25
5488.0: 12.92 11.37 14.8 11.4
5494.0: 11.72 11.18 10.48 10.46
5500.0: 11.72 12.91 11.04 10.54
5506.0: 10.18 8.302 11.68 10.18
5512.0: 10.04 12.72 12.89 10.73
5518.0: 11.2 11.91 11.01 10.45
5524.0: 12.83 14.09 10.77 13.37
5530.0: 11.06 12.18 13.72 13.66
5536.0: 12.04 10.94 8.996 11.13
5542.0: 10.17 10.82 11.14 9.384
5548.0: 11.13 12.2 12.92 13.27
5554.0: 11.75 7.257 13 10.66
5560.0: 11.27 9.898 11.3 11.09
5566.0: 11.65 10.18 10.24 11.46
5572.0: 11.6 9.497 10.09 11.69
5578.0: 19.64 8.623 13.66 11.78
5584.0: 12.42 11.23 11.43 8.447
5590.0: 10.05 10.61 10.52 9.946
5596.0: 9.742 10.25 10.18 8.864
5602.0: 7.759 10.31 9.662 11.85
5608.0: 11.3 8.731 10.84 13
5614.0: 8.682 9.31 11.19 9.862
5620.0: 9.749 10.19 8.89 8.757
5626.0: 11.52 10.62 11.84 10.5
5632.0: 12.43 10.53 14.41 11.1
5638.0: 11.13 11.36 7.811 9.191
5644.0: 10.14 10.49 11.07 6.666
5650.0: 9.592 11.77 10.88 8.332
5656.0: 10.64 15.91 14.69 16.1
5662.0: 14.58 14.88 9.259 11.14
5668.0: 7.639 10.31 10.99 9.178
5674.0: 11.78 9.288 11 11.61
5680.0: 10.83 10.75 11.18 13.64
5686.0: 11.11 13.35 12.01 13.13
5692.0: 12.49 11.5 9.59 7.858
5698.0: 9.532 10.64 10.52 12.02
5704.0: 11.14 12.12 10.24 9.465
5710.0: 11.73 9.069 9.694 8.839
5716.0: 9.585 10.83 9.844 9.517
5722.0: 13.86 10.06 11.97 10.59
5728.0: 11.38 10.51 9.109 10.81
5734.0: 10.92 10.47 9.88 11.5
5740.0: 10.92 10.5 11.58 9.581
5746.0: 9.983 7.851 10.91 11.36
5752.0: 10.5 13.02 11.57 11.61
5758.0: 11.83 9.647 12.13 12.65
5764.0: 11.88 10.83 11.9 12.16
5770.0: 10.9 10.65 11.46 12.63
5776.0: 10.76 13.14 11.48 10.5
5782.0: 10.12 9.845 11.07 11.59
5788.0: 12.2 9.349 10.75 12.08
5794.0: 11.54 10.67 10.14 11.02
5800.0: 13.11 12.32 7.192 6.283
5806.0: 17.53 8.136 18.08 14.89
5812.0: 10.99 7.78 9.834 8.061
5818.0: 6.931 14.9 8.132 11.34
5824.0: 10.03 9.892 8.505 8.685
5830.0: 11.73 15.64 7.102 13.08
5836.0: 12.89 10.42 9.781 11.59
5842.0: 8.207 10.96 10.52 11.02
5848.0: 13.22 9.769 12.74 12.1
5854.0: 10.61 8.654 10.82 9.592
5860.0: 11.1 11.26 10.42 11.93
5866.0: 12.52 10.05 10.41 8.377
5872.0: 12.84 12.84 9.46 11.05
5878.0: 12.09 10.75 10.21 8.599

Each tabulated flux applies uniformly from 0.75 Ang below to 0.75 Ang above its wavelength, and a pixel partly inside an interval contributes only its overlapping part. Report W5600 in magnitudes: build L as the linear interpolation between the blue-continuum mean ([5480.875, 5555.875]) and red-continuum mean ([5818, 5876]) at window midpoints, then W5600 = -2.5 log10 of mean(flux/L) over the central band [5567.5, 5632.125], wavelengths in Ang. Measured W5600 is 0.072 mag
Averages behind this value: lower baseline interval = 11.6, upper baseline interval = 10.8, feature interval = 10.7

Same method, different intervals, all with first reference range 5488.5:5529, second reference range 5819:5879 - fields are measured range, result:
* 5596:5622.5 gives 0.12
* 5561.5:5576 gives 0.06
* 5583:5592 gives 0.06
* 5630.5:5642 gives 0.01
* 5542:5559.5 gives 0.02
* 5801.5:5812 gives -0.10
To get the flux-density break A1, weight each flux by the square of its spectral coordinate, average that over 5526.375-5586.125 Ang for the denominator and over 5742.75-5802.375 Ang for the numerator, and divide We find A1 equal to 1.1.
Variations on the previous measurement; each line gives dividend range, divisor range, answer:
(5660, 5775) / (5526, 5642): 1.06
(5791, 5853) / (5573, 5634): 1.11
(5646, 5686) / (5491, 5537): 1.03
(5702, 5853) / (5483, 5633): 1.06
